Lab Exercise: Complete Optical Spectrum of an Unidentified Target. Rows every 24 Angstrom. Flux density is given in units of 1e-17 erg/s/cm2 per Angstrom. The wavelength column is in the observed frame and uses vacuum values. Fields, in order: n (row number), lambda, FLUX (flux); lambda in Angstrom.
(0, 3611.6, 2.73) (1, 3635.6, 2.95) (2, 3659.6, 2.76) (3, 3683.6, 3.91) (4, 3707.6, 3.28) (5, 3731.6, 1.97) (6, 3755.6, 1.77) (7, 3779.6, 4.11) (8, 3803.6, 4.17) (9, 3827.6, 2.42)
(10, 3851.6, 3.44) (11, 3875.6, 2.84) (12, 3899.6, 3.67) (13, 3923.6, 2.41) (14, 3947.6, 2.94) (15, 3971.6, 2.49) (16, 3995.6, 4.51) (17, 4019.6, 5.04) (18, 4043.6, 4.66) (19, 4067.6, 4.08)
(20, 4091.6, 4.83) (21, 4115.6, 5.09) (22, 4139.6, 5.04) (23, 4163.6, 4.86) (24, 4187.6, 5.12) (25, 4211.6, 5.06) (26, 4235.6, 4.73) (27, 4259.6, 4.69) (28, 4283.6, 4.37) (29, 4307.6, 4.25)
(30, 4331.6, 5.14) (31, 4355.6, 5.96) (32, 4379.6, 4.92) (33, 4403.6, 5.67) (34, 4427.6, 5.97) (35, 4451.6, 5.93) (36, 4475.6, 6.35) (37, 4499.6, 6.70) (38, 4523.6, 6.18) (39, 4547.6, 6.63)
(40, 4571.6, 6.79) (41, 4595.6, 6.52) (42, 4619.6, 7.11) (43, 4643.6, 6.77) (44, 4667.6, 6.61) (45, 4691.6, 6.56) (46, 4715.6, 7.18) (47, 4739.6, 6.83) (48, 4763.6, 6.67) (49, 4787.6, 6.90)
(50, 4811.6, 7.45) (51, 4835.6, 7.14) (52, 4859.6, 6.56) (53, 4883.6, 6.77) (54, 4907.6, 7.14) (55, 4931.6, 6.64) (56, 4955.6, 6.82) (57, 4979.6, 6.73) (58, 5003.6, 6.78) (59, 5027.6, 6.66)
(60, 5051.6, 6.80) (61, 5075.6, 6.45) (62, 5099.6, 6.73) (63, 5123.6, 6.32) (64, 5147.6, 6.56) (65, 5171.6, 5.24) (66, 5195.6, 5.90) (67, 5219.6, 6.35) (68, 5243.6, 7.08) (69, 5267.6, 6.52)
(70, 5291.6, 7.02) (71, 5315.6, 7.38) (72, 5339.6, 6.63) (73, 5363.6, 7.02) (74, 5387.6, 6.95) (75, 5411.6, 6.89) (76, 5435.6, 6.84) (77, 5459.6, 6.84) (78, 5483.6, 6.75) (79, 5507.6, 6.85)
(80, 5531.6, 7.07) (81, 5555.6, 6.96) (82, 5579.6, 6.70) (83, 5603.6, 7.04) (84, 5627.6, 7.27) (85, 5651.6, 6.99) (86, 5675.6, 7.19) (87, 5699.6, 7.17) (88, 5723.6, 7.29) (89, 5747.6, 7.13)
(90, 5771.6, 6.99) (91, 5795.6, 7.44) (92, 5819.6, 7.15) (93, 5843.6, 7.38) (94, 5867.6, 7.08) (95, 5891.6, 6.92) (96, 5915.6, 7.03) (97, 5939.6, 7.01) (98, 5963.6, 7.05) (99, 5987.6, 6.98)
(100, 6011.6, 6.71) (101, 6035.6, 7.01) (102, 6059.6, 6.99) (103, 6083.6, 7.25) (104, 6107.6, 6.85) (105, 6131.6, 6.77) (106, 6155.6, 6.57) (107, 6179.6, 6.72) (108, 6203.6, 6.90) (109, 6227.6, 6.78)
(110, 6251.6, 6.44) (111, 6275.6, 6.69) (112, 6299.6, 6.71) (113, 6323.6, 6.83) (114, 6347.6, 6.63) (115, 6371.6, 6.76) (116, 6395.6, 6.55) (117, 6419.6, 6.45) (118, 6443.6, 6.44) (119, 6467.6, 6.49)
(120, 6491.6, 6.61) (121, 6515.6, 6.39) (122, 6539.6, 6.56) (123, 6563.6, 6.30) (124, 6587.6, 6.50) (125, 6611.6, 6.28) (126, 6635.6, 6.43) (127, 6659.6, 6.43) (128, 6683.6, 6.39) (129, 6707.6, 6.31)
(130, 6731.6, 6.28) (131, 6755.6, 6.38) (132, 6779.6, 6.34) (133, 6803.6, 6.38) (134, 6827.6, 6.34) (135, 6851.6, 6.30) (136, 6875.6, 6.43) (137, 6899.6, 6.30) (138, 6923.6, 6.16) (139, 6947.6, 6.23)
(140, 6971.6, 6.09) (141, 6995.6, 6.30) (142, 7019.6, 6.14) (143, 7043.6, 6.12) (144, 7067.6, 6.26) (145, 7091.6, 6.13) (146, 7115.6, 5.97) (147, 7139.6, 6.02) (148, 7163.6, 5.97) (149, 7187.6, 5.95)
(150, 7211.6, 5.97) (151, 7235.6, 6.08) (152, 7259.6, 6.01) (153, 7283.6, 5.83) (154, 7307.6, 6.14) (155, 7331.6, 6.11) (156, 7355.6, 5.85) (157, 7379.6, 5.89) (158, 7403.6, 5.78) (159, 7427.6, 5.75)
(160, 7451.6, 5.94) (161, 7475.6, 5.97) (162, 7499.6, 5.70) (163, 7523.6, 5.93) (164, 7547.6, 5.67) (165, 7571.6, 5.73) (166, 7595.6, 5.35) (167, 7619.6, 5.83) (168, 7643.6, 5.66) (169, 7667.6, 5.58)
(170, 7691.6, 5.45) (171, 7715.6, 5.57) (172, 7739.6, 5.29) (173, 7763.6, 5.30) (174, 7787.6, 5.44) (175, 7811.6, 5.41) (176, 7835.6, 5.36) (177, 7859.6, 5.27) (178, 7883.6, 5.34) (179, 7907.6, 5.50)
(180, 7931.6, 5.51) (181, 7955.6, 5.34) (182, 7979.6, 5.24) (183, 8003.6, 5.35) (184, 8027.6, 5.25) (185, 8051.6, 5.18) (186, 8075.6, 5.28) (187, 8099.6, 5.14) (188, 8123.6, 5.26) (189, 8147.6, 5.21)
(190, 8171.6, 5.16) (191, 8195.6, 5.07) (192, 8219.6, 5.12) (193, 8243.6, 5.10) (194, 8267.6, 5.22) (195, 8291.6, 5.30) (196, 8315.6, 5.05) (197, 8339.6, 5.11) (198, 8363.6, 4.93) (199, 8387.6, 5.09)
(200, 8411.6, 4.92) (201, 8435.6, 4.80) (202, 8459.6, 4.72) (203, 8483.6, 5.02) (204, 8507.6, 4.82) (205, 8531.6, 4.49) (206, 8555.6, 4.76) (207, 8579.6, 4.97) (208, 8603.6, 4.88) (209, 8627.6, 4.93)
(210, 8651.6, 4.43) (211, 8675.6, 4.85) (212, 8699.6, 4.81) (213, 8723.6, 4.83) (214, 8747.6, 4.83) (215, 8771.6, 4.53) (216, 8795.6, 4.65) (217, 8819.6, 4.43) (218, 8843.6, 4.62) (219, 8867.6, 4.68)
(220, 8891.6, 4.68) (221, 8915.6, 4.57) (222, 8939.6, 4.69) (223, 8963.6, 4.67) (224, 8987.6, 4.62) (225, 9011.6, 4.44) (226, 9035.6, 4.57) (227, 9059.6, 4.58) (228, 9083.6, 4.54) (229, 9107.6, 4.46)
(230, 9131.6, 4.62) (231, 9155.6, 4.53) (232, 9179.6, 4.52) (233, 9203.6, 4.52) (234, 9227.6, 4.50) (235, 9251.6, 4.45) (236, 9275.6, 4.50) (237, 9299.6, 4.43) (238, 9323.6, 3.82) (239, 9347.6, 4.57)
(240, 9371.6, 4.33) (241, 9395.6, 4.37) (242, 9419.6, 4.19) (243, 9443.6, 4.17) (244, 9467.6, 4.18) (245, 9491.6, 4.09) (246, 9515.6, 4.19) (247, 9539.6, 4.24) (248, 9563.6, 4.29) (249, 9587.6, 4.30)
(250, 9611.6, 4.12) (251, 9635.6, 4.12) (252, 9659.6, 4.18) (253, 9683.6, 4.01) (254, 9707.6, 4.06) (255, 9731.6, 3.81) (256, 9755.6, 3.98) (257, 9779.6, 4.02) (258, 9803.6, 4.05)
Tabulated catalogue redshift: 0.00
